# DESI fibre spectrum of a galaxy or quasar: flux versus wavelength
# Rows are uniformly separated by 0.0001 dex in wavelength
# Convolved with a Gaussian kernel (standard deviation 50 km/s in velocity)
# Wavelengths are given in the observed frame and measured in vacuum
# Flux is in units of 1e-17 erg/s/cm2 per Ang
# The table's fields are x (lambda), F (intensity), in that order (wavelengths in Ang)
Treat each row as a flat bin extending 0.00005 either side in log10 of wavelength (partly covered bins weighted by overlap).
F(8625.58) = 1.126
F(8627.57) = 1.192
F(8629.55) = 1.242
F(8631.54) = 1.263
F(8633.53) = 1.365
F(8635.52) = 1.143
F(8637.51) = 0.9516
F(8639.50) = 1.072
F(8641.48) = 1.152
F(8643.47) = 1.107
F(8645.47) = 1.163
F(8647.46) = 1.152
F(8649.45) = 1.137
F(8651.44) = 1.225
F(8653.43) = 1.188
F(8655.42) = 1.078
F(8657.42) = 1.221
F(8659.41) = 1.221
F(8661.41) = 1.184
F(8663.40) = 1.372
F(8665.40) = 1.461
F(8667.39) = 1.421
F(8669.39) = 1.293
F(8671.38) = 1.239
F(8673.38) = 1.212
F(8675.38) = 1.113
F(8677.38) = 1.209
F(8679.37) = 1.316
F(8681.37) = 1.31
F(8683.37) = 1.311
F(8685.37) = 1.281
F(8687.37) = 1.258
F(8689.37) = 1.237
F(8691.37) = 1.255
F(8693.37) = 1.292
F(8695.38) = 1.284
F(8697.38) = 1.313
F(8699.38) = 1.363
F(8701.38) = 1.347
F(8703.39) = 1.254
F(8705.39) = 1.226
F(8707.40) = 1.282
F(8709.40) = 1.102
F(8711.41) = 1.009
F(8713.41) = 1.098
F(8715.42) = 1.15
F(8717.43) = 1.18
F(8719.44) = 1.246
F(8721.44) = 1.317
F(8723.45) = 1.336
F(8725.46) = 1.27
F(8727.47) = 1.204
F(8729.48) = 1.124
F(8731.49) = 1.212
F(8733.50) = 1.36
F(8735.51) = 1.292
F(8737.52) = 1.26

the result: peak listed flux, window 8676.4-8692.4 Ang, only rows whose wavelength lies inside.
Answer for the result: 1.316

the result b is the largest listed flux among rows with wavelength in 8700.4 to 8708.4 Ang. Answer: 1.347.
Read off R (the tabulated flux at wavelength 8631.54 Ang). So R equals 1.263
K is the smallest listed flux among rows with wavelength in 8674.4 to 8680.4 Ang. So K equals 1.113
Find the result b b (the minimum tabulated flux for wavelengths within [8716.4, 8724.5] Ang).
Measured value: 1.18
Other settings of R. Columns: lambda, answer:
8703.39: 1.254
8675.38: 1.113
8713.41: 1.098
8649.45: 1.137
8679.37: 1.316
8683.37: 1.311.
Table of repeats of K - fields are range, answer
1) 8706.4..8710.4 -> 1.102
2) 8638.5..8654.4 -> 1.072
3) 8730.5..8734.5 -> 1.212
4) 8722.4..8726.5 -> 1.27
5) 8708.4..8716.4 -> 1.009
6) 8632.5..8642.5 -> 0.9516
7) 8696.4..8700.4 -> 1.313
